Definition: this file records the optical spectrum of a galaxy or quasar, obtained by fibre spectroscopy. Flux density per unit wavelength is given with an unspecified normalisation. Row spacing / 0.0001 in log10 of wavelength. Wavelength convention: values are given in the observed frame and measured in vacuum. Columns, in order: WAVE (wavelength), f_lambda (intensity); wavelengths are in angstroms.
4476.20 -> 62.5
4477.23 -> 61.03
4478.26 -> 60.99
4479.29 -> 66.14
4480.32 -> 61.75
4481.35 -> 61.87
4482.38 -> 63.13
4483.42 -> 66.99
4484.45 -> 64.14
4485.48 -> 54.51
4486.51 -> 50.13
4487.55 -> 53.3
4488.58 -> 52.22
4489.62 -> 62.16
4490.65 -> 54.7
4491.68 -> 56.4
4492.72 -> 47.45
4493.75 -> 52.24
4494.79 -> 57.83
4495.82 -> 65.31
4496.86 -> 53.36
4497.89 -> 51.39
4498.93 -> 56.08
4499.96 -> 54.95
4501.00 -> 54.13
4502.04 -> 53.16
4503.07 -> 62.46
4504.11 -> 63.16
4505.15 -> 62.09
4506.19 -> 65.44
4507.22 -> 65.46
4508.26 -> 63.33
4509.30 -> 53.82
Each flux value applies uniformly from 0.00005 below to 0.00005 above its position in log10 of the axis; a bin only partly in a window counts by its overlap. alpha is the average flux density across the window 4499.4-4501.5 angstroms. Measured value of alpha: 54.6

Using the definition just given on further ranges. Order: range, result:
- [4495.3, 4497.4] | 59.4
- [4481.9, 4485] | 64.6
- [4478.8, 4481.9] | 63.3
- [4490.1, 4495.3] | 53.8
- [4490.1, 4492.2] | 55.8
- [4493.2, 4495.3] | 54.9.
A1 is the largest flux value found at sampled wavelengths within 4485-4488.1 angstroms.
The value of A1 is 54.51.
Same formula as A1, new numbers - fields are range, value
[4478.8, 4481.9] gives 66.14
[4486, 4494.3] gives 62.16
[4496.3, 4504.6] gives 63.16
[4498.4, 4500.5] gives 56.08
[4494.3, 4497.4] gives 65.31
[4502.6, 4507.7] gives 65.46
